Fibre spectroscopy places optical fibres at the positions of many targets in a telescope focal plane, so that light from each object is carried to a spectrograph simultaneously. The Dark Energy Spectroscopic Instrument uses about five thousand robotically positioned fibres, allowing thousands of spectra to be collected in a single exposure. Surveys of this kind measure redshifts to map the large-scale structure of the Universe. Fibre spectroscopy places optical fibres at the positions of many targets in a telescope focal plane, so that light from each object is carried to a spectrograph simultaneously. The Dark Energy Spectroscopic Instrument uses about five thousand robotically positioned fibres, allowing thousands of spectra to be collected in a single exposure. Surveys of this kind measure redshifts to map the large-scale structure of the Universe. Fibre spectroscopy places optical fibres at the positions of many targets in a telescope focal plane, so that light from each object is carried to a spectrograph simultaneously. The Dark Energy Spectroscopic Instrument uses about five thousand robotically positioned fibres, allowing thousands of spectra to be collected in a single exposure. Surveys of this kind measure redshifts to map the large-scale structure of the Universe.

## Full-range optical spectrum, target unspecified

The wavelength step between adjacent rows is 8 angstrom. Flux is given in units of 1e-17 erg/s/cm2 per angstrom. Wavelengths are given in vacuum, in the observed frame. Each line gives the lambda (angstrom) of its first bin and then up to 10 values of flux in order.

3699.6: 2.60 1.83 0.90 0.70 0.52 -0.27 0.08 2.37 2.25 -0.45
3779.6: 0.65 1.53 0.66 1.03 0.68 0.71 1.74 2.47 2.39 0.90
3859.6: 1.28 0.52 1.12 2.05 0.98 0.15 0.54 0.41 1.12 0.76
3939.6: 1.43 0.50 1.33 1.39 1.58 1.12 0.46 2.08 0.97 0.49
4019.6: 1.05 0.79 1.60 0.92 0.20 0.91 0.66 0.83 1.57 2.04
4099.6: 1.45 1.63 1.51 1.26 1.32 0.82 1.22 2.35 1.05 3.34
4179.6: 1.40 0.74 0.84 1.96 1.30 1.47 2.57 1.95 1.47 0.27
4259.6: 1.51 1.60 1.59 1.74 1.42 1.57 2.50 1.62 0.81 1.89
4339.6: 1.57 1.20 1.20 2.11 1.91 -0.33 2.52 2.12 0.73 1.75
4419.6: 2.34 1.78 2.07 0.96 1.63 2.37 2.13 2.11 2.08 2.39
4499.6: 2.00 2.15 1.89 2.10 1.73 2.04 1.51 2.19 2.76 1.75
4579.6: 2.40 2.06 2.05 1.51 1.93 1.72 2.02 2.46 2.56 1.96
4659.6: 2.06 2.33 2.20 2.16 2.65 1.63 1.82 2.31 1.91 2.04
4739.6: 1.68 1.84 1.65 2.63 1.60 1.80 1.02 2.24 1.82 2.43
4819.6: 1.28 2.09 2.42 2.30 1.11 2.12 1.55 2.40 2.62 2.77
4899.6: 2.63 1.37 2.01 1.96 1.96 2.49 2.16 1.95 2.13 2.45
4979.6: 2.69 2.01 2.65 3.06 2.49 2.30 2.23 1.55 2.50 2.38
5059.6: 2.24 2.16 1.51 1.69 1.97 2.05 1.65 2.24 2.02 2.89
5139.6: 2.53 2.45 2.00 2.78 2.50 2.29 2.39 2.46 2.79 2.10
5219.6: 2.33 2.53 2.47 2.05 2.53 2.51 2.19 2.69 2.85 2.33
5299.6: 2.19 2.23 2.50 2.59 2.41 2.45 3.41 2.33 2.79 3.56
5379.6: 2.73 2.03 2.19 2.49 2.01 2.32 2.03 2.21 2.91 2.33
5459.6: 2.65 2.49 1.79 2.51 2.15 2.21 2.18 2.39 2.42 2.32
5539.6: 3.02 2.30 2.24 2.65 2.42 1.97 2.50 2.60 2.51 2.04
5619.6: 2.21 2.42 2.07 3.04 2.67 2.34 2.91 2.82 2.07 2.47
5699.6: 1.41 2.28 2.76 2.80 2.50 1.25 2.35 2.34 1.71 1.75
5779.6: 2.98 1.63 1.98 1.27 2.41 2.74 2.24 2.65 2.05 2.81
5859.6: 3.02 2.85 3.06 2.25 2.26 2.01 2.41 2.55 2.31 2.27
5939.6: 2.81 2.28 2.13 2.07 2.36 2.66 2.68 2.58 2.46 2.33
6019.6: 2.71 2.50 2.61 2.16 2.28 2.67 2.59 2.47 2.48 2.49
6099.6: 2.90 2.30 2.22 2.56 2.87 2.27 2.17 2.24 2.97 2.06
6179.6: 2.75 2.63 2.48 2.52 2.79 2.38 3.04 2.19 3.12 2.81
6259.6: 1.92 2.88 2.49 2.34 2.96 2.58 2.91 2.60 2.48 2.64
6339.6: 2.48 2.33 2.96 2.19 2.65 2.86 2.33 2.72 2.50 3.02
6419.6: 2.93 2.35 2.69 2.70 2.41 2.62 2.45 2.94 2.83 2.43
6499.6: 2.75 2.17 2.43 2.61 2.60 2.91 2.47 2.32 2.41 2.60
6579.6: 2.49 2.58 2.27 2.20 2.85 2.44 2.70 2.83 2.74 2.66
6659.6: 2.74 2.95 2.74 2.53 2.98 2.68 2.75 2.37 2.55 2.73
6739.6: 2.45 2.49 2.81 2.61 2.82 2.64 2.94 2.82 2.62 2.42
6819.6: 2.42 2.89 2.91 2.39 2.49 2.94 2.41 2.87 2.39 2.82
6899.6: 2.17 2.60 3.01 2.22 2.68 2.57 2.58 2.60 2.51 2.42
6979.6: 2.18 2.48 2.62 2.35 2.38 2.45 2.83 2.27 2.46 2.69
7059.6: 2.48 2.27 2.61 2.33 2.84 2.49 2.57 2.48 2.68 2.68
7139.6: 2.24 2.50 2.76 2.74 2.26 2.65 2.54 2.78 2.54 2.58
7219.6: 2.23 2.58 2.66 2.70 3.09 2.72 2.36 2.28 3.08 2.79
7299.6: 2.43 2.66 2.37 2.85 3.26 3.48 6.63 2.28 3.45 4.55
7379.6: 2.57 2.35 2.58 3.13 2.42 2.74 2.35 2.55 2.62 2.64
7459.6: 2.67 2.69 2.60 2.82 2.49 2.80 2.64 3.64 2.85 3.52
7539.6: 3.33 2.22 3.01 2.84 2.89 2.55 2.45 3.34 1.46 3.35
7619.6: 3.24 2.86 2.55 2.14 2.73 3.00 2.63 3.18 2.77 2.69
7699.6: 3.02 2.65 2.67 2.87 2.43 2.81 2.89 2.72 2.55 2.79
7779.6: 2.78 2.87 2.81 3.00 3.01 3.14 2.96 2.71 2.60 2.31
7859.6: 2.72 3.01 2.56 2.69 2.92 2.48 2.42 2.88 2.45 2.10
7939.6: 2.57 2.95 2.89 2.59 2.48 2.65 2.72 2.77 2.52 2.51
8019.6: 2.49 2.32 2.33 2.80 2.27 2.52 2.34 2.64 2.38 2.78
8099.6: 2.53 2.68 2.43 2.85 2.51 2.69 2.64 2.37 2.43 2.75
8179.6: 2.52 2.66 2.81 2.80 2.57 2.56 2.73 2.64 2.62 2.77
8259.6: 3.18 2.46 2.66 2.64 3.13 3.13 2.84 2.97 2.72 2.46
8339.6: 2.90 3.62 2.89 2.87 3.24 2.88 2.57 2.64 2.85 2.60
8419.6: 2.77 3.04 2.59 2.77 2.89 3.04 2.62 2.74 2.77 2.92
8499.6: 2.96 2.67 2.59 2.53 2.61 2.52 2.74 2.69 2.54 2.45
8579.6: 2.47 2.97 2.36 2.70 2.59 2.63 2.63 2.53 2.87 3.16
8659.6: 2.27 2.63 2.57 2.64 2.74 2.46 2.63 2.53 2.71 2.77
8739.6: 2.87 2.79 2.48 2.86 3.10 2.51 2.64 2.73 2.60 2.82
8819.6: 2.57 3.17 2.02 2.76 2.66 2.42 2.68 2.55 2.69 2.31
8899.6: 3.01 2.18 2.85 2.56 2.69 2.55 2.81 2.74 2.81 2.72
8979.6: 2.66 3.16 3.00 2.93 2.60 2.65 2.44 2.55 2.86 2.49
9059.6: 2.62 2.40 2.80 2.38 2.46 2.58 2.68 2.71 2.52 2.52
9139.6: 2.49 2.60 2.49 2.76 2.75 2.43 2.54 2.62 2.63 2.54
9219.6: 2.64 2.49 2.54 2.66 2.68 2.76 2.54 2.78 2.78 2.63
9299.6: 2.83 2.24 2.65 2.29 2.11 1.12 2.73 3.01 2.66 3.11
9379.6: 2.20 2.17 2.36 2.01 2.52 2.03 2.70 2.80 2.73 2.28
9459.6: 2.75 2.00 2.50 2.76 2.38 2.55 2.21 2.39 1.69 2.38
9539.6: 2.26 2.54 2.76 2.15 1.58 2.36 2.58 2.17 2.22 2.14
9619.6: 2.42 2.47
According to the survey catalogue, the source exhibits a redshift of 0.12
